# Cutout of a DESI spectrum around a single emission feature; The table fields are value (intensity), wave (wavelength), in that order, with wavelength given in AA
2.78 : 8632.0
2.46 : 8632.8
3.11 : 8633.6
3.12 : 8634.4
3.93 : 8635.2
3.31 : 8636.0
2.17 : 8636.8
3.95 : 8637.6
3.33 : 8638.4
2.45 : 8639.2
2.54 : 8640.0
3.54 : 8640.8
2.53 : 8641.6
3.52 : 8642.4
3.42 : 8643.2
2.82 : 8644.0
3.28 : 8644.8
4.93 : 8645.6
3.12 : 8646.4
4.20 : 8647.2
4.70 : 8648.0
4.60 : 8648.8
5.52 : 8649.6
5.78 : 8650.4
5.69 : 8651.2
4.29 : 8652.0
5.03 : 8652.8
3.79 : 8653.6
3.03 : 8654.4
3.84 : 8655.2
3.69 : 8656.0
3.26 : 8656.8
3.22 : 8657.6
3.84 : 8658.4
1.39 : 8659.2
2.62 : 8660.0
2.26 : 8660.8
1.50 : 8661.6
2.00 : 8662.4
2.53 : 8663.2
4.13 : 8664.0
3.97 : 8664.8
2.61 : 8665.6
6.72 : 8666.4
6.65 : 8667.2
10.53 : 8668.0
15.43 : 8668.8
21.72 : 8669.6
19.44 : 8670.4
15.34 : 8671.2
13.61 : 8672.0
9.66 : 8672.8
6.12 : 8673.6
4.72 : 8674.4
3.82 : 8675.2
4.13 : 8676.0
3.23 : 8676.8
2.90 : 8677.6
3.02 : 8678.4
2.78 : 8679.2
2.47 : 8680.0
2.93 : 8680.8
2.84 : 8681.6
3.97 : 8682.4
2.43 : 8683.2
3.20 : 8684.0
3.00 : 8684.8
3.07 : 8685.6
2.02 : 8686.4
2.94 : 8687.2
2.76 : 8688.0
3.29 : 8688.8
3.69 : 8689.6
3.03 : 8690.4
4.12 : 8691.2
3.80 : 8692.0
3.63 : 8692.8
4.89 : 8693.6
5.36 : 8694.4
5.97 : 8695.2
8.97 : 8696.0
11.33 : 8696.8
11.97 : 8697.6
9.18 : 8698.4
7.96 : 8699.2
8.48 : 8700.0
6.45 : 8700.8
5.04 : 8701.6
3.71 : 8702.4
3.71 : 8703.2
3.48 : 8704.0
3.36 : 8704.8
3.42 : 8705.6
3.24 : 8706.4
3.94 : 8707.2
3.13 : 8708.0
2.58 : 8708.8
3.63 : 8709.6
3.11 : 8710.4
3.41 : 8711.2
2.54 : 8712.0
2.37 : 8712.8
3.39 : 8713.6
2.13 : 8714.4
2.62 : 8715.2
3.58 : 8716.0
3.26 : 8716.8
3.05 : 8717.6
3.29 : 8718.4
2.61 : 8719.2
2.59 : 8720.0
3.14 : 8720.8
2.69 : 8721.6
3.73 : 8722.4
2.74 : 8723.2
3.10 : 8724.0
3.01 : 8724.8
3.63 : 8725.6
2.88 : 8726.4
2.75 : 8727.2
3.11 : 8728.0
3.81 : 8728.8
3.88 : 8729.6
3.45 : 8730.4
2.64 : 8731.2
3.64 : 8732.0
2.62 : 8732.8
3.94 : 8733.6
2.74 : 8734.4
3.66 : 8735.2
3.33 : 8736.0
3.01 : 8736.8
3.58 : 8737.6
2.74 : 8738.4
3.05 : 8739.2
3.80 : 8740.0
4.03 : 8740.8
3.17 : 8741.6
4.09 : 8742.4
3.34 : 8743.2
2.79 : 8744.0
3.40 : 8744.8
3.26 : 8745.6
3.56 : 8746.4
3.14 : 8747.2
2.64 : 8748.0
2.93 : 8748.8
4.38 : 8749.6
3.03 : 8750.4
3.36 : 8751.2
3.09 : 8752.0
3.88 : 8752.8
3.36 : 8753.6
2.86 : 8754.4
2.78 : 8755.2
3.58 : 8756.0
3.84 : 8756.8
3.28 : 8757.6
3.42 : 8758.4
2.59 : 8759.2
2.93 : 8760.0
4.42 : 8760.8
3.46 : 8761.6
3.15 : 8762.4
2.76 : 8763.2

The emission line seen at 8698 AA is [N II]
